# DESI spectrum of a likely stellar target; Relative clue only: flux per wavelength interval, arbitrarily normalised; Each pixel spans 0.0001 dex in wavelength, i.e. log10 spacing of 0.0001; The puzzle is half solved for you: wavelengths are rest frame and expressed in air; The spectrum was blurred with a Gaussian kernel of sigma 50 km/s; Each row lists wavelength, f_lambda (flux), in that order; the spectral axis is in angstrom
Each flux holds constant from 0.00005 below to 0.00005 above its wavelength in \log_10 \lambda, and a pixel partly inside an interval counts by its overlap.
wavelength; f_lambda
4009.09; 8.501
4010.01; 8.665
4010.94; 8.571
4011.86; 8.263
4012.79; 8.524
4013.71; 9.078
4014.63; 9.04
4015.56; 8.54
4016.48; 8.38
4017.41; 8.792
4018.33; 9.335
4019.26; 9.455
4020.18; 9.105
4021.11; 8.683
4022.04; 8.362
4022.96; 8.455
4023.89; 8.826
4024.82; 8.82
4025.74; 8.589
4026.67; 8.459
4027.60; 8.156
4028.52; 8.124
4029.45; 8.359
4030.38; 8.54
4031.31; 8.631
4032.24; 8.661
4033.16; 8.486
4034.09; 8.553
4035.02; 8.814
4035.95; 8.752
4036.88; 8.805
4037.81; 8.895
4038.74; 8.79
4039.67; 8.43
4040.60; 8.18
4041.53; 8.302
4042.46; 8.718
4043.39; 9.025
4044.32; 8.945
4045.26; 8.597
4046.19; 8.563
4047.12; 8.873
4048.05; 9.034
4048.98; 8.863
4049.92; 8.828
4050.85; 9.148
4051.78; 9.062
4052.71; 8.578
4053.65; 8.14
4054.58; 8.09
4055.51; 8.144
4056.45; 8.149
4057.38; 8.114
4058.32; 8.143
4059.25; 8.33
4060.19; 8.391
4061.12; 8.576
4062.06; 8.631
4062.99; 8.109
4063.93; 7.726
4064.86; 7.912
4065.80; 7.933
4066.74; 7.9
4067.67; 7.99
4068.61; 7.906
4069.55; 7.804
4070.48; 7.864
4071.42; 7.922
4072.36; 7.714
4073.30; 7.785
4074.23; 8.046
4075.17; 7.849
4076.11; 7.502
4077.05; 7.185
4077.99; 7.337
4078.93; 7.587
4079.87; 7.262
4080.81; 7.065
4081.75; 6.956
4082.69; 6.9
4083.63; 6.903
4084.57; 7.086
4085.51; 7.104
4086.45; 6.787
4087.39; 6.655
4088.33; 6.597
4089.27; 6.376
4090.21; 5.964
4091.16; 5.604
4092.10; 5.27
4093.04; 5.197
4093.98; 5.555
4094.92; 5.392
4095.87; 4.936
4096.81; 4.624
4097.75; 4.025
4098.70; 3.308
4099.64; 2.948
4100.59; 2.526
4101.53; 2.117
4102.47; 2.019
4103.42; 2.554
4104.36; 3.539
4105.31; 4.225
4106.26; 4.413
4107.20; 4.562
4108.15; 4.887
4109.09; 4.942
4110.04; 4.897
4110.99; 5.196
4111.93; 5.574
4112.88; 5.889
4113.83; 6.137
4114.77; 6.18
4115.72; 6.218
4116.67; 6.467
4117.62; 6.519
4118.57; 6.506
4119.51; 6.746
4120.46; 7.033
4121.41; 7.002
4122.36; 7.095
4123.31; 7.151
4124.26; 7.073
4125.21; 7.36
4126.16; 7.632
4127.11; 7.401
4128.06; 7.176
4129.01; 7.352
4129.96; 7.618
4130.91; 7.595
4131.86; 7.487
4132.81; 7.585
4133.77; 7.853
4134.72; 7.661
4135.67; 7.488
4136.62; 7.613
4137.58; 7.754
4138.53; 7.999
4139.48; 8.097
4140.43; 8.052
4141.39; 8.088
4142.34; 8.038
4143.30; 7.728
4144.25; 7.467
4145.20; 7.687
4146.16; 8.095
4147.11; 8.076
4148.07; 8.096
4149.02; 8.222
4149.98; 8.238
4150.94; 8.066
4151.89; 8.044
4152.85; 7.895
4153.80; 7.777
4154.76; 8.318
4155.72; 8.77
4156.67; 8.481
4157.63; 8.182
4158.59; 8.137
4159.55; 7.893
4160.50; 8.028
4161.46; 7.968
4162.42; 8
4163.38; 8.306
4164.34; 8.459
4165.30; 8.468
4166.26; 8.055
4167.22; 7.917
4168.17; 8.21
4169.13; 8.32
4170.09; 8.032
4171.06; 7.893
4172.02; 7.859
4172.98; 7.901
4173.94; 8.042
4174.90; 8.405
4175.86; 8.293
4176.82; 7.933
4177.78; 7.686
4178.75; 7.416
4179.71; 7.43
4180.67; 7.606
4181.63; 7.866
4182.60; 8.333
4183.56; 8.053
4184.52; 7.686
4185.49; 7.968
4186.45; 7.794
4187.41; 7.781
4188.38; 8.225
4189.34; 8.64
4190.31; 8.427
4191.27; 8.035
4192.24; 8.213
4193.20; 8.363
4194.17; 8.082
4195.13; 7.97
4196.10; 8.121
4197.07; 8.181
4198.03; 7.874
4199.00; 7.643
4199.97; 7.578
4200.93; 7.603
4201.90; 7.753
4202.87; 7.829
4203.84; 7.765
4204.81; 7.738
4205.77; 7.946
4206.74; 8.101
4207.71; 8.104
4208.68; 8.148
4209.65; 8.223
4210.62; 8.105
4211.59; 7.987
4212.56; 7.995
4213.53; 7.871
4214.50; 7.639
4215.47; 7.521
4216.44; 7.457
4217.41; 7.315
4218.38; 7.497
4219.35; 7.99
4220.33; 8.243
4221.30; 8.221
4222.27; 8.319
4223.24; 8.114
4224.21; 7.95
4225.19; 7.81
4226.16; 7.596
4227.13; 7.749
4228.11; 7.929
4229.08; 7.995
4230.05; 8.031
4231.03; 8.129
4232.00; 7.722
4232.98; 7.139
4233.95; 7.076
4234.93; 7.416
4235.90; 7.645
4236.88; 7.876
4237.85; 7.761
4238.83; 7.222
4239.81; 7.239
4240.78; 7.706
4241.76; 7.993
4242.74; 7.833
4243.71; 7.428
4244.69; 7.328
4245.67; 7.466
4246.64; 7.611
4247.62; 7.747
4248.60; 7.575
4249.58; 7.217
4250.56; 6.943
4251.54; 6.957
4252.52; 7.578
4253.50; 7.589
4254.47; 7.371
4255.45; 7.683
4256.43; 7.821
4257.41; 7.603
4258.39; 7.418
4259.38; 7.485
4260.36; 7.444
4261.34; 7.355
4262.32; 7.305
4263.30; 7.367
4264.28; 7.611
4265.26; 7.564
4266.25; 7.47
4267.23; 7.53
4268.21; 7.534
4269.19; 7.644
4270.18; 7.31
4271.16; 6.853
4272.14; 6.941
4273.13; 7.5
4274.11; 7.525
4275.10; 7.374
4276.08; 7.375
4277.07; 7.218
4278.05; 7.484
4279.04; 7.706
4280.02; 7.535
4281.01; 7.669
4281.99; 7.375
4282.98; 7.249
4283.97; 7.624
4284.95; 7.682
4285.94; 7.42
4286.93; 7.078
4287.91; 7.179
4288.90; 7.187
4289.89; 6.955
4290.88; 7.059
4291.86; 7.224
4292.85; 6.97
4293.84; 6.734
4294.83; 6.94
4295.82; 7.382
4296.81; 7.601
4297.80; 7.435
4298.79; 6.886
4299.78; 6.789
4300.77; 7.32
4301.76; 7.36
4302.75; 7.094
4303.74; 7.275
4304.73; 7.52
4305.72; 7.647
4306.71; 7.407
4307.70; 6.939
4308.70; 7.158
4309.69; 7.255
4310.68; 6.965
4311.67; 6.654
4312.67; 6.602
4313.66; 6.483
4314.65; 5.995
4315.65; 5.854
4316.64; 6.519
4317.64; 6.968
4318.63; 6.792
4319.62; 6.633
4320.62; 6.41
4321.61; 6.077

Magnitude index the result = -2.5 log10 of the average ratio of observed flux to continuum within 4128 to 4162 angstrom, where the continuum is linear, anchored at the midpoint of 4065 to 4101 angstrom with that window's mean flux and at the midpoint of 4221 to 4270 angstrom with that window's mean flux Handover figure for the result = -0.14 mag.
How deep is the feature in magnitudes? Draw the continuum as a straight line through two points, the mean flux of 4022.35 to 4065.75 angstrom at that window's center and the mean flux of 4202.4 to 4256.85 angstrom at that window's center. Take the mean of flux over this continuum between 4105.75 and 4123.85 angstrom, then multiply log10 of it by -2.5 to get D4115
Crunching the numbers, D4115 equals 0.35 mag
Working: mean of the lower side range 8.52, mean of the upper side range 7.72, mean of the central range 5.97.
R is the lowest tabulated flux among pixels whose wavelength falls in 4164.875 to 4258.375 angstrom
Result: 6.943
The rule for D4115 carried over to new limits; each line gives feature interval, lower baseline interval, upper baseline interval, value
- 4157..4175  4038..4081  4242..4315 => -0.05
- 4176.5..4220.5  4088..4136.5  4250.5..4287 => -0.18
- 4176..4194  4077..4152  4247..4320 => -0.18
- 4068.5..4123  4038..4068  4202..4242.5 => 0.37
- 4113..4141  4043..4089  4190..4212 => 0.11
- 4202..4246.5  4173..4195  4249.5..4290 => -0.01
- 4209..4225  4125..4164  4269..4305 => -0.05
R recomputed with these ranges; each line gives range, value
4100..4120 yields 2.019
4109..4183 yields 4.897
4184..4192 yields 7.686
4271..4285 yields 6.853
